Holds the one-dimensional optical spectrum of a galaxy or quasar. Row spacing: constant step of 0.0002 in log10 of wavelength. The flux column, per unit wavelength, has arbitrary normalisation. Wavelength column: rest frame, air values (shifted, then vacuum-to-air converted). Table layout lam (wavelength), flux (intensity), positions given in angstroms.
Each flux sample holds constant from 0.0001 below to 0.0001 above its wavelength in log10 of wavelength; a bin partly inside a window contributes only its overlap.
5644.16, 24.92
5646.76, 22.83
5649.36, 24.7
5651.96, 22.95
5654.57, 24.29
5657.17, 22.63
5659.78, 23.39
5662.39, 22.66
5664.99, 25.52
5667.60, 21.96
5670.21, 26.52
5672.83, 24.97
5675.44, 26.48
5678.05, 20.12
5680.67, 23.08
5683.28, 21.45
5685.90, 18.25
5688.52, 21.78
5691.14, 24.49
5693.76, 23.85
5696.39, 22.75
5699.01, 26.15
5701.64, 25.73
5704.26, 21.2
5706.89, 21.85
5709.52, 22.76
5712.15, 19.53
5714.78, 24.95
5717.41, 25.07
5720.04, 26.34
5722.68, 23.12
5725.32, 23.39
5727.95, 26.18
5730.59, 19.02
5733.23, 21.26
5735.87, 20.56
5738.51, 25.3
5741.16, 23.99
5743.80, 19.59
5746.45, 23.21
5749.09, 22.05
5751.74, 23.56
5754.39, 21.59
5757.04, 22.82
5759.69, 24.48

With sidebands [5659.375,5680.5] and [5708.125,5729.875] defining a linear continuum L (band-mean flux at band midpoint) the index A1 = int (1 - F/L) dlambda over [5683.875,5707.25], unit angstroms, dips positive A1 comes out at 0.9 angstroms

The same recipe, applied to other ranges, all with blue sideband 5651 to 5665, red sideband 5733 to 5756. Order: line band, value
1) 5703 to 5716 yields 0.4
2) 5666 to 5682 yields -0.5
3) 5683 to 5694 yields 0.6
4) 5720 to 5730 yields -0.7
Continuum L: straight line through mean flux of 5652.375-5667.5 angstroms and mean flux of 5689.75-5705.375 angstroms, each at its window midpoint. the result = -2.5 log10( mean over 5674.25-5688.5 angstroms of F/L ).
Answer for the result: 0.09 mag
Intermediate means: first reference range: 23.5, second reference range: 24.1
